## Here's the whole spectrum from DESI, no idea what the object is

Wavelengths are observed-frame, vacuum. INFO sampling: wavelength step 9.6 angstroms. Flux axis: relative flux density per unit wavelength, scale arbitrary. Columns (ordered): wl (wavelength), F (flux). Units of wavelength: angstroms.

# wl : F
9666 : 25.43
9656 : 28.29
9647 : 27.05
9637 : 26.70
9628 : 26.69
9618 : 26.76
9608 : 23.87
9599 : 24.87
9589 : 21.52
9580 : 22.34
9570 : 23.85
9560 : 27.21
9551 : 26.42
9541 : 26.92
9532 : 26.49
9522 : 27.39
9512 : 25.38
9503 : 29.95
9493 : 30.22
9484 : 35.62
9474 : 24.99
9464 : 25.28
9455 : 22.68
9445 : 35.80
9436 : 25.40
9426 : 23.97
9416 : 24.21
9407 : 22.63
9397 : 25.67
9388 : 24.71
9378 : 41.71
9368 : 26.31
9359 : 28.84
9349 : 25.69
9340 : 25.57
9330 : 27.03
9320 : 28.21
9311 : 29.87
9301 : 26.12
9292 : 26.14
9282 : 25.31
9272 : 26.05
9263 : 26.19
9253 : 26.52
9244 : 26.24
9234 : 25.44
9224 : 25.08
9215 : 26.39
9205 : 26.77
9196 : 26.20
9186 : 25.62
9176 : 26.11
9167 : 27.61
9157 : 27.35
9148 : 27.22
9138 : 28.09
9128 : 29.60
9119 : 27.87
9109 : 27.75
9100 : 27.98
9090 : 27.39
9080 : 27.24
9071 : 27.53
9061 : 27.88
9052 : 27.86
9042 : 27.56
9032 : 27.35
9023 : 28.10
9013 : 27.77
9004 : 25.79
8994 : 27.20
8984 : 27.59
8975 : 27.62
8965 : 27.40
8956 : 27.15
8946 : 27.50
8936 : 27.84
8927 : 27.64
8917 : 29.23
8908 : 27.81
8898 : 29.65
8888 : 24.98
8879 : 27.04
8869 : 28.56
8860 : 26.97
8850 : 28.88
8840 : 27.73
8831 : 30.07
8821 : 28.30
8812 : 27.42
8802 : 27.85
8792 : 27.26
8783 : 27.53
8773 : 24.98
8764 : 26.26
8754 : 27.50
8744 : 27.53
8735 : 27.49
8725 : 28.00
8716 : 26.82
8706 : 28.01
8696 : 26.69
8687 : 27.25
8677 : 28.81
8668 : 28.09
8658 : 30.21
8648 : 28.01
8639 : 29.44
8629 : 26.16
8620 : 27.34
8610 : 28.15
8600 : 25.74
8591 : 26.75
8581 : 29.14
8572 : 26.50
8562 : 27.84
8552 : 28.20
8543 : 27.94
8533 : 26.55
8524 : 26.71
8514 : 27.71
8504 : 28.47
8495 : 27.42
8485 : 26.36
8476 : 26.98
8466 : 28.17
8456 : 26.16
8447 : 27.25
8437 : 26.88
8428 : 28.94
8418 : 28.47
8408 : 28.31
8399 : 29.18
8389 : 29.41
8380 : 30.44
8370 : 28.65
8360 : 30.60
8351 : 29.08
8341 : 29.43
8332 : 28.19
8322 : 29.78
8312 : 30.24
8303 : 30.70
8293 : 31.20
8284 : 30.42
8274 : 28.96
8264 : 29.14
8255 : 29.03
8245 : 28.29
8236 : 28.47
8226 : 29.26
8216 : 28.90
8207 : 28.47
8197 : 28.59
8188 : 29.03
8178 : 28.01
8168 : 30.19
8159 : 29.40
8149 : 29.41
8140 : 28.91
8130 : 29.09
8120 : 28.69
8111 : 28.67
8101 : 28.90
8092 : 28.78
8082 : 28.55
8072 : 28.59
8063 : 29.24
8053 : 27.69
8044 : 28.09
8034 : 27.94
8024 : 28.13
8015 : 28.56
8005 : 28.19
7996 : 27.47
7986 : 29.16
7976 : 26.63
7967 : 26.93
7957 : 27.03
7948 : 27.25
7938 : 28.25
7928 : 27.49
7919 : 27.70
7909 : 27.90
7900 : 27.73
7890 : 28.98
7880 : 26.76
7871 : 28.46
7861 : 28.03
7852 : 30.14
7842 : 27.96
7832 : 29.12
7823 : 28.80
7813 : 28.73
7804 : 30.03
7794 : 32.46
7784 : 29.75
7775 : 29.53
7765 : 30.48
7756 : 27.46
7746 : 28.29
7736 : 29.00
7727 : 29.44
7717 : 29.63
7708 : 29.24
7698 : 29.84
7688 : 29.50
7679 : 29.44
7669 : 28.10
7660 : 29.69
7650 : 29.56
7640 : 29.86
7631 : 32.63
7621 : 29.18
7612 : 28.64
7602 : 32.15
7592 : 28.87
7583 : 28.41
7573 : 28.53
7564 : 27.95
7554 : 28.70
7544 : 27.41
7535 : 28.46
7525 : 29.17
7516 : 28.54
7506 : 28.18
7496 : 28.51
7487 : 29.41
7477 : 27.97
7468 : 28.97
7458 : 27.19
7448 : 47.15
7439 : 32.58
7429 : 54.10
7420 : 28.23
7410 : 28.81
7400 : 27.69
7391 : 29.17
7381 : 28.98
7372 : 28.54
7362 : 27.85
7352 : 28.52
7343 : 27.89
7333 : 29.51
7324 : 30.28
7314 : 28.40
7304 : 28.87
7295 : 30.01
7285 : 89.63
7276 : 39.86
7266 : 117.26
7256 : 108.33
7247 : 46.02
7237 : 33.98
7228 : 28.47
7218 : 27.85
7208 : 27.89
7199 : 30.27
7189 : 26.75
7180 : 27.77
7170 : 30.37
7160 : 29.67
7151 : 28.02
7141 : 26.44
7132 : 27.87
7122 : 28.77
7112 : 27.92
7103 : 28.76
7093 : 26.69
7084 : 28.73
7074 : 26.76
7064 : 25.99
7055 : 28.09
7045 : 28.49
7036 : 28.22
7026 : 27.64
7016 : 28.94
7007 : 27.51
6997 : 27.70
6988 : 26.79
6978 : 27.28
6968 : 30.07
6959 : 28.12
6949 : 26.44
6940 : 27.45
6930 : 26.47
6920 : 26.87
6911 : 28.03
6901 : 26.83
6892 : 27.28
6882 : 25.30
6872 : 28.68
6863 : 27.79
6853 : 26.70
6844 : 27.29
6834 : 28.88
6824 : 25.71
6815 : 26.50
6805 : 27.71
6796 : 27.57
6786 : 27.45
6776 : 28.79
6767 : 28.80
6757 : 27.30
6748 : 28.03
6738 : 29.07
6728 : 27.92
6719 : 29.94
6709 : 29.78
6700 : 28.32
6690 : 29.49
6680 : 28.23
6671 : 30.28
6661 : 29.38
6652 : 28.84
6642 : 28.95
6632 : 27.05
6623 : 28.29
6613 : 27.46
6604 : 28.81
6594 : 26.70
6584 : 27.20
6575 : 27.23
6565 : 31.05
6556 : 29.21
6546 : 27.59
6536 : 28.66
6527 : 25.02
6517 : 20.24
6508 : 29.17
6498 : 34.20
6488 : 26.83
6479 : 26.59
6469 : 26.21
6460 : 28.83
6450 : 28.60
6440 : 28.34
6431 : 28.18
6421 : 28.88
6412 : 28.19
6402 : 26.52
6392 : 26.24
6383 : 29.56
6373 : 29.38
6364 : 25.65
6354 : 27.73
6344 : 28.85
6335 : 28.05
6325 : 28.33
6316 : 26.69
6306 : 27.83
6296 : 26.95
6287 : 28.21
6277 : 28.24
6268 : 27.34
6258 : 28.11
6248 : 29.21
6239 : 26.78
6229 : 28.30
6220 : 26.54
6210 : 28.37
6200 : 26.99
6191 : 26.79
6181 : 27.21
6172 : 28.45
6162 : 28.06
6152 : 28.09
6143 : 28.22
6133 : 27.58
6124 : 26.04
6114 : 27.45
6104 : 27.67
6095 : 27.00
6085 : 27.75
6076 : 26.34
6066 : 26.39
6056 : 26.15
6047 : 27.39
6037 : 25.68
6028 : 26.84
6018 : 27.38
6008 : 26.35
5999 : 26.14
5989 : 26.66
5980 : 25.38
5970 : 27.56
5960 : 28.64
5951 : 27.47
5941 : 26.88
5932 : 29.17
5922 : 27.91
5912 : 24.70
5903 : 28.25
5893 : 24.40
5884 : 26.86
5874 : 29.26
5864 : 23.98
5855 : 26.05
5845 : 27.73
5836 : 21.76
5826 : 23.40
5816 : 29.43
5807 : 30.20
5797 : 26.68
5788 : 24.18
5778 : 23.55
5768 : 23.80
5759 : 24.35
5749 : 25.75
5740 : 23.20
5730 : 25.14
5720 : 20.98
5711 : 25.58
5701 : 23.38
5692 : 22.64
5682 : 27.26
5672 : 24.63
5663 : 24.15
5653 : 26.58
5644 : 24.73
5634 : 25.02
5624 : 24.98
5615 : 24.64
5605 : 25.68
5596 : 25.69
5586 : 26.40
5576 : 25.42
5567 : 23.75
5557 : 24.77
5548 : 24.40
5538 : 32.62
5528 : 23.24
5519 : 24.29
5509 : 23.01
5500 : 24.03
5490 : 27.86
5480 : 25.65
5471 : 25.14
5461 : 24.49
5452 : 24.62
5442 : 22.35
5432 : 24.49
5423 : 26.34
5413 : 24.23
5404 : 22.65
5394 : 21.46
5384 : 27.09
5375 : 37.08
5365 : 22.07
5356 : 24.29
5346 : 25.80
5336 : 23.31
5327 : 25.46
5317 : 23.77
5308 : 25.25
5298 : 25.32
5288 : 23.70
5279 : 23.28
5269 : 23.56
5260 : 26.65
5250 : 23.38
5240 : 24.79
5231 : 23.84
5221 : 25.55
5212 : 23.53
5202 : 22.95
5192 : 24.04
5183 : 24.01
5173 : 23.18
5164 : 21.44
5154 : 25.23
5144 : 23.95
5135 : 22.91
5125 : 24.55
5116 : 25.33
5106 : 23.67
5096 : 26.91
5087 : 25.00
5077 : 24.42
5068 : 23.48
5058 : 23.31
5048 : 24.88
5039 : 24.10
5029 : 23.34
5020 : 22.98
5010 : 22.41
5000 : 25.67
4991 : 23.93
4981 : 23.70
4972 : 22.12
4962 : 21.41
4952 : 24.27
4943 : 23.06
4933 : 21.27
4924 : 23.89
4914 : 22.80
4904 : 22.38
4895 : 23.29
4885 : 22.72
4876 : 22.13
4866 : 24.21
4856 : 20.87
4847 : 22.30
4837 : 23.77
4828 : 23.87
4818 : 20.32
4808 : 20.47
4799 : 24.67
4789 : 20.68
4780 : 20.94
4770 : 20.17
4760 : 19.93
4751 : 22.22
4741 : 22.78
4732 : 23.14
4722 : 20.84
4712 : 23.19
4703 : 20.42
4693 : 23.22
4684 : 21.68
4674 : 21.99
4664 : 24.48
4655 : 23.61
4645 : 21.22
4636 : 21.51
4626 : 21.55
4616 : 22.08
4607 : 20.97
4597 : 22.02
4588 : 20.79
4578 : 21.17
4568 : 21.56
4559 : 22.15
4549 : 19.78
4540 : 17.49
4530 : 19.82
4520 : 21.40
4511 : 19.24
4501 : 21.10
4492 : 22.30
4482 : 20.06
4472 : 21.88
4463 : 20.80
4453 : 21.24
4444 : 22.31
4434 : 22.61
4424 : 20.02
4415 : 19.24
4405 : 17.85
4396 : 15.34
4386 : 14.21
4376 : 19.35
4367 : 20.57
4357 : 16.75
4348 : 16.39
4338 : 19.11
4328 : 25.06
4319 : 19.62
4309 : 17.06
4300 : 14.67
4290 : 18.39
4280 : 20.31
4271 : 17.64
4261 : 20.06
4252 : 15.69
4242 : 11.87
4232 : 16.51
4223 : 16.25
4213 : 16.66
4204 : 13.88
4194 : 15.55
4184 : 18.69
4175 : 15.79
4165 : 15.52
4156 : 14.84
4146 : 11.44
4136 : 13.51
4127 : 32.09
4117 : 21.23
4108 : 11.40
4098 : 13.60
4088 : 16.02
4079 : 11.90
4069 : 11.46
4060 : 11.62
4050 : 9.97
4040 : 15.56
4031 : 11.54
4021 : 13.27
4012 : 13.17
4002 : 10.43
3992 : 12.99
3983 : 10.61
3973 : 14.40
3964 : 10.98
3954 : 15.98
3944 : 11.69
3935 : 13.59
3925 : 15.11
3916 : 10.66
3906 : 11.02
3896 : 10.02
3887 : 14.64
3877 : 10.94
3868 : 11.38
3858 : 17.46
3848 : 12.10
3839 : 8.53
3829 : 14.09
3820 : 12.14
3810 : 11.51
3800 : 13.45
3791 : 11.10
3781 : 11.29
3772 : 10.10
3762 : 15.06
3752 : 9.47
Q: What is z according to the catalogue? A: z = 0.106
